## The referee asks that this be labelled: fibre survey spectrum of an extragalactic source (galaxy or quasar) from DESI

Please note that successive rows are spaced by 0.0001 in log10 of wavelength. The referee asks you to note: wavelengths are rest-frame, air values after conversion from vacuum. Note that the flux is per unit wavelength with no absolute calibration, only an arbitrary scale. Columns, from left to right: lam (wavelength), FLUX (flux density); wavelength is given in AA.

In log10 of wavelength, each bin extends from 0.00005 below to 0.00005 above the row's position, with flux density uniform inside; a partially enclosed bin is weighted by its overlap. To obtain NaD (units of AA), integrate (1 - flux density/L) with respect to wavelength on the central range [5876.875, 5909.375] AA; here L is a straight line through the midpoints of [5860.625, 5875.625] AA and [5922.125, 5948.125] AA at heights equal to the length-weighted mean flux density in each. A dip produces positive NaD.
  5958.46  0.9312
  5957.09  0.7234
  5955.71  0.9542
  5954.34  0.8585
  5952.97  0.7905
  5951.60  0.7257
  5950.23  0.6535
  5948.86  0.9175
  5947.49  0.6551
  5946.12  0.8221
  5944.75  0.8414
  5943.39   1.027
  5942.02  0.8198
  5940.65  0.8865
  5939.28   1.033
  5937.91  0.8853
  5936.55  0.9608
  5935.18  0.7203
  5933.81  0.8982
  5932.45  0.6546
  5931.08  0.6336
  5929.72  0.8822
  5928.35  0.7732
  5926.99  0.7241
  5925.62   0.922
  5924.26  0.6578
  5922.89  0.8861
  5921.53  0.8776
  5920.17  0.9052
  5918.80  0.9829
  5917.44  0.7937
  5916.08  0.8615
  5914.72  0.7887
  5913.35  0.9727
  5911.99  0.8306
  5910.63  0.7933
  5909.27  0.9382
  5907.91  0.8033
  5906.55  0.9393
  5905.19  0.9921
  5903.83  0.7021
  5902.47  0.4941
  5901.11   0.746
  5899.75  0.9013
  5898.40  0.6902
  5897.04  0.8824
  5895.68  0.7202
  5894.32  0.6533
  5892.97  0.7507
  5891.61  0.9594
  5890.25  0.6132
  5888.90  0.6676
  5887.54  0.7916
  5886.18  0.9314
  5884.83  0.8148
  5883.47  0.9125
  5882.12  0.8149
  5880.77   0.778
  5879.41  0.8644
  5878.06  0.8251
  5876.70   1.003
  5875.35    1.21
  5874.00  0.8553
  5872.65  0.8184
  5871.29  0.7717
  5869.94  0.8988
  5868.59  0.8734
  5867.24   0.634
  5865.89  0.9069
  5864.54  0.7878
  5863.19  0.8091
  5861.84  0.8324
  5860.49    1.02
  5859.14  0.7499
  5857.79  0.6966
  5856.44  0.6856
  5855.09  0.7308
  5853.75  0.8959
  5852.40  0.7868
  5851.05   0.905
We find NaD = 1.61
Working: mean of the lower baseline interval 0.851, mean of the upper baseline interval 0.826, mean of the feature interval 0.8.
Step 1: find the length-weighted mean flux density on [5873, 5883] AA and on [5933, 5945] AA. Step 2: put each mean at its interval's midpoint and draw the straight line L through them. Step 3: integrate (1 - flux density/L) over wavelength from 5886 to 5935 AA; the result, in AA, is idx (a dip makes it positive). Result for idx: 5.3 AA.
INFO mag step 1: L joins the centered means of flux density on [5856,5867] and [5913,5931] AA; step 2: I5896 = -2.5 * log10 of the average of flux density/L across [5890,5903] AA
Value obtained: 0.11 mag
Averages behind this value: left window 0.807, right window 0.839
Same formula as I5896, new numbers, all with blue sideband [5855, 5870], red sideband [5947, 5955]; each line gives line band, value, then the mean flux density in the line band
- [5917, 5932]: -0.05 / 0.819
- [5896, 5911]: -0.03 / 0.806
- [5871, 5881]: -0.13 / 0.9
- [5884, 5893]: 0.00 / 0.794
